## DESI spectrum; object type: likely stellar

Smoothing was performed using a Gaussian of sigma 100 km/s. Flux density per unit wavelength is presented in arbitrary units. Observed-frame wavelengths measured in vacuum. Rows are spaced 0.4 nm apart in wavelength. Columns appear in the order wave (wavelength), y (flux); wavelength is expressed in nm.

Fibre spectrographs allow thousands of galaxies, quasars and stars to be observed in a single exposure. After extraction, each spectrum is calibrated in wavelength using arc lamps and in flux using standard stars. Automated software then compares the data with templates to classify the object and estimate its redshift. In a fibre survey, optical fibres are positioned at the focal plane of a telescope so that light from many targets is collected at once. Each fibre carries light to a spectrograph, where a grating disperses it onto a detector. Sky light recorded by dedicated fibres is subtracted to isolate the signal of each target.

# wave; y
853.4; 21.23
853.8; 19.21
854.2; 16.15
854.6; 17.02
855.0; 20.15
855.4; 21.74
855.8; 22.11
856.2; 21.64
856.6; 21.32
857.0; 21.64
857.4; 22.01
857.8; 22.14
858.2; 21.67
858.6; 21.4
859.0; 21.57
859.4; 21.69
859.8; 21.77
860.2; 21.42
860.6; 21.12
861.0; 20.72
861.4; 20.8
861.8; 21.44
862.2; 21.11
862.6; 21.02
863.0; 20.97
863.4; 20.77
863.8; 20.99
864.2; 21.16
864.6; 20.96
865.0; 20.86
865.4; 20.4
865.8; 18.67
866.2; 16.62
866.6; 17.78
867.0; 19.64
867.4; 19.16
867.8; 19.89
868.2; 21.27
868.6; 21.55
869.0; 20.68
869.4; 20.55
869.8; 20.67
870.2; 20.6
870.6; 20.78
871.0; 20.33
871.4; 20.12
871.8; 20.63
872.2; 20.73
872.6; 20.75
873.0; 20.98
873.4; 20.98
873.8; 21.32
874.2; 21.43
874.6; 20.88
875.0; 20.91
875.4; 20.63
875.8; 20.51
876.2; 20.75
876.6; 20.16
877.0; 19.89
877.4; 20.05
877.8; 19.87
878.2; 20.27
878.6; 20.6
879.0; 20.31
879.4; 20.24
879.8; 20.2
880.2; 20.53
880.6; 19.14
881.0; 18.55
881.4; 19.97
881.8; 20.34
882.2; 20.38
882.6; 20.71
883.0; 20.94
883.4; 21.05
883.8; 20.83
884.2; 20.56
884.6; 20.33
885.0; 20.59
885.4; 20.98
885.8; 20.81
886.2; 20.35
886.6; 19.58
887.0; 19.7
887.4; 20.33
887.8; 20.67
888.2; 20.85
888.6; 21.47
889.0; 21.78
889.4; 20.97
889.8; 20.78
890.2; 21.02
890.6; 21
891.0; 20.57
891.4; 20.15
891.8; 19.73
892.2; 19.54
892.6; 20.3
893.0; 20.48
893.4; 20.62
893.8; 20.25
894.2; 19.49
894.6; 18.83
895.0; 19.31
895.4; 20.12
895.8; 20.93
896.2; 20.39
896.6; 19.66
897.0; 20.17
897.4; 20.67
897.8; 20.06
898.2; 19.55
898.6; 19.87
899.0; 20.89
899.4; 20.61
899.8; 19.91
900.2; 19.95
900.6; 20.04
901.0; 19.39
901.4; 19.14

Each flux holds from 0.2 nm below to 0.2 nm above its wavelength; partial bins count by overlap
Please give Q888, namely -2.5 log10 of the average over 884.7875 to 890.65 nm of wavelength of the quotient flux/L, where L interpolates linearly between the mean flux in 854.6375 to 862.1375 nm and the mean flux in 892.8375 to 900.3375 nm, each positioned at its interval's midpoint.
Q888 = -0.02 mag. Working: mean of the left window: 21.4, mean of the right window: 20.1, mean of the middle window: 20.7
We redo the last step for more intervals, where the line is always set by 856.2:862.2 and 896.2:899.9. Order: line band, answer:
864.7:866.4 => 0.11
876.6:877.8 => 0.05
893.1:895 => 0.03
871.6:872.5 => 0.02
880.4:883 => 0.04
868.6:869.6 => 0.02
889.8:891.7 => -0.01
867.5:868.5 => 0.03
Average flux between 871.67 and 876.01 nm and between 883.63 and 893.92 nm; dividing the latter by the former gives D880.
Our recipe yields 1.0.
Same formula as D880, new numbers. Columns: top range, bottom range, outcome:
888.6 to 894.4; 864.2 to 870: 1.03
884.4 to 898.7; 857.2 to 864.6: 0.95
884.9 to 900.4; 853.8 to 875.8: 0.99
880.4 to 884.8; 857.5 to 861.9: 0.94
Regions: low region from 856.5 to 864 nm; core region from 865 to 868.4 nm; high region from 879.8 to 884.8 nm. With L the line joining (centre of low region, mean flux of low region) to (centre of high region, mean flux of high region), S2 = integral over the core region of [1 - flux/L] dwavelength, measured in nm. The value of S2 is 0.28 nm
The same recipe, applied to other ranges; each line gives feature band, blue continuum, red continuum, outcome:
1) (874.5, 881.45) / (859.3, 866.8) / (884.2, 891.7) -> 0.14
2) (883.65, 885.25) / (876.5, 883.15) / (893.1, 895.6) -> -0.05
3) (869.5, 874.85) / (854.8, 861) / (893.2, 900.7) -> 0.05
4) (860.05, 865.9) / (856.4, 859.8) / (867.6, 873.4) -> 0.12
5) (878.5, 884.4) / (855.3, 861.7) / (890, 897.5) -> 0.10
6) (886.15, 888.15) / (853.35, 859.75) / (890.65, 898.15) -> 0.01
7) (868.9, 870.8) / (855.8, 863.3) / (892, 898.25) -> 0.03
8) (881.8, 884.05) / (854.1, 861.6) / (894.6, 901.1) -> -0.03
